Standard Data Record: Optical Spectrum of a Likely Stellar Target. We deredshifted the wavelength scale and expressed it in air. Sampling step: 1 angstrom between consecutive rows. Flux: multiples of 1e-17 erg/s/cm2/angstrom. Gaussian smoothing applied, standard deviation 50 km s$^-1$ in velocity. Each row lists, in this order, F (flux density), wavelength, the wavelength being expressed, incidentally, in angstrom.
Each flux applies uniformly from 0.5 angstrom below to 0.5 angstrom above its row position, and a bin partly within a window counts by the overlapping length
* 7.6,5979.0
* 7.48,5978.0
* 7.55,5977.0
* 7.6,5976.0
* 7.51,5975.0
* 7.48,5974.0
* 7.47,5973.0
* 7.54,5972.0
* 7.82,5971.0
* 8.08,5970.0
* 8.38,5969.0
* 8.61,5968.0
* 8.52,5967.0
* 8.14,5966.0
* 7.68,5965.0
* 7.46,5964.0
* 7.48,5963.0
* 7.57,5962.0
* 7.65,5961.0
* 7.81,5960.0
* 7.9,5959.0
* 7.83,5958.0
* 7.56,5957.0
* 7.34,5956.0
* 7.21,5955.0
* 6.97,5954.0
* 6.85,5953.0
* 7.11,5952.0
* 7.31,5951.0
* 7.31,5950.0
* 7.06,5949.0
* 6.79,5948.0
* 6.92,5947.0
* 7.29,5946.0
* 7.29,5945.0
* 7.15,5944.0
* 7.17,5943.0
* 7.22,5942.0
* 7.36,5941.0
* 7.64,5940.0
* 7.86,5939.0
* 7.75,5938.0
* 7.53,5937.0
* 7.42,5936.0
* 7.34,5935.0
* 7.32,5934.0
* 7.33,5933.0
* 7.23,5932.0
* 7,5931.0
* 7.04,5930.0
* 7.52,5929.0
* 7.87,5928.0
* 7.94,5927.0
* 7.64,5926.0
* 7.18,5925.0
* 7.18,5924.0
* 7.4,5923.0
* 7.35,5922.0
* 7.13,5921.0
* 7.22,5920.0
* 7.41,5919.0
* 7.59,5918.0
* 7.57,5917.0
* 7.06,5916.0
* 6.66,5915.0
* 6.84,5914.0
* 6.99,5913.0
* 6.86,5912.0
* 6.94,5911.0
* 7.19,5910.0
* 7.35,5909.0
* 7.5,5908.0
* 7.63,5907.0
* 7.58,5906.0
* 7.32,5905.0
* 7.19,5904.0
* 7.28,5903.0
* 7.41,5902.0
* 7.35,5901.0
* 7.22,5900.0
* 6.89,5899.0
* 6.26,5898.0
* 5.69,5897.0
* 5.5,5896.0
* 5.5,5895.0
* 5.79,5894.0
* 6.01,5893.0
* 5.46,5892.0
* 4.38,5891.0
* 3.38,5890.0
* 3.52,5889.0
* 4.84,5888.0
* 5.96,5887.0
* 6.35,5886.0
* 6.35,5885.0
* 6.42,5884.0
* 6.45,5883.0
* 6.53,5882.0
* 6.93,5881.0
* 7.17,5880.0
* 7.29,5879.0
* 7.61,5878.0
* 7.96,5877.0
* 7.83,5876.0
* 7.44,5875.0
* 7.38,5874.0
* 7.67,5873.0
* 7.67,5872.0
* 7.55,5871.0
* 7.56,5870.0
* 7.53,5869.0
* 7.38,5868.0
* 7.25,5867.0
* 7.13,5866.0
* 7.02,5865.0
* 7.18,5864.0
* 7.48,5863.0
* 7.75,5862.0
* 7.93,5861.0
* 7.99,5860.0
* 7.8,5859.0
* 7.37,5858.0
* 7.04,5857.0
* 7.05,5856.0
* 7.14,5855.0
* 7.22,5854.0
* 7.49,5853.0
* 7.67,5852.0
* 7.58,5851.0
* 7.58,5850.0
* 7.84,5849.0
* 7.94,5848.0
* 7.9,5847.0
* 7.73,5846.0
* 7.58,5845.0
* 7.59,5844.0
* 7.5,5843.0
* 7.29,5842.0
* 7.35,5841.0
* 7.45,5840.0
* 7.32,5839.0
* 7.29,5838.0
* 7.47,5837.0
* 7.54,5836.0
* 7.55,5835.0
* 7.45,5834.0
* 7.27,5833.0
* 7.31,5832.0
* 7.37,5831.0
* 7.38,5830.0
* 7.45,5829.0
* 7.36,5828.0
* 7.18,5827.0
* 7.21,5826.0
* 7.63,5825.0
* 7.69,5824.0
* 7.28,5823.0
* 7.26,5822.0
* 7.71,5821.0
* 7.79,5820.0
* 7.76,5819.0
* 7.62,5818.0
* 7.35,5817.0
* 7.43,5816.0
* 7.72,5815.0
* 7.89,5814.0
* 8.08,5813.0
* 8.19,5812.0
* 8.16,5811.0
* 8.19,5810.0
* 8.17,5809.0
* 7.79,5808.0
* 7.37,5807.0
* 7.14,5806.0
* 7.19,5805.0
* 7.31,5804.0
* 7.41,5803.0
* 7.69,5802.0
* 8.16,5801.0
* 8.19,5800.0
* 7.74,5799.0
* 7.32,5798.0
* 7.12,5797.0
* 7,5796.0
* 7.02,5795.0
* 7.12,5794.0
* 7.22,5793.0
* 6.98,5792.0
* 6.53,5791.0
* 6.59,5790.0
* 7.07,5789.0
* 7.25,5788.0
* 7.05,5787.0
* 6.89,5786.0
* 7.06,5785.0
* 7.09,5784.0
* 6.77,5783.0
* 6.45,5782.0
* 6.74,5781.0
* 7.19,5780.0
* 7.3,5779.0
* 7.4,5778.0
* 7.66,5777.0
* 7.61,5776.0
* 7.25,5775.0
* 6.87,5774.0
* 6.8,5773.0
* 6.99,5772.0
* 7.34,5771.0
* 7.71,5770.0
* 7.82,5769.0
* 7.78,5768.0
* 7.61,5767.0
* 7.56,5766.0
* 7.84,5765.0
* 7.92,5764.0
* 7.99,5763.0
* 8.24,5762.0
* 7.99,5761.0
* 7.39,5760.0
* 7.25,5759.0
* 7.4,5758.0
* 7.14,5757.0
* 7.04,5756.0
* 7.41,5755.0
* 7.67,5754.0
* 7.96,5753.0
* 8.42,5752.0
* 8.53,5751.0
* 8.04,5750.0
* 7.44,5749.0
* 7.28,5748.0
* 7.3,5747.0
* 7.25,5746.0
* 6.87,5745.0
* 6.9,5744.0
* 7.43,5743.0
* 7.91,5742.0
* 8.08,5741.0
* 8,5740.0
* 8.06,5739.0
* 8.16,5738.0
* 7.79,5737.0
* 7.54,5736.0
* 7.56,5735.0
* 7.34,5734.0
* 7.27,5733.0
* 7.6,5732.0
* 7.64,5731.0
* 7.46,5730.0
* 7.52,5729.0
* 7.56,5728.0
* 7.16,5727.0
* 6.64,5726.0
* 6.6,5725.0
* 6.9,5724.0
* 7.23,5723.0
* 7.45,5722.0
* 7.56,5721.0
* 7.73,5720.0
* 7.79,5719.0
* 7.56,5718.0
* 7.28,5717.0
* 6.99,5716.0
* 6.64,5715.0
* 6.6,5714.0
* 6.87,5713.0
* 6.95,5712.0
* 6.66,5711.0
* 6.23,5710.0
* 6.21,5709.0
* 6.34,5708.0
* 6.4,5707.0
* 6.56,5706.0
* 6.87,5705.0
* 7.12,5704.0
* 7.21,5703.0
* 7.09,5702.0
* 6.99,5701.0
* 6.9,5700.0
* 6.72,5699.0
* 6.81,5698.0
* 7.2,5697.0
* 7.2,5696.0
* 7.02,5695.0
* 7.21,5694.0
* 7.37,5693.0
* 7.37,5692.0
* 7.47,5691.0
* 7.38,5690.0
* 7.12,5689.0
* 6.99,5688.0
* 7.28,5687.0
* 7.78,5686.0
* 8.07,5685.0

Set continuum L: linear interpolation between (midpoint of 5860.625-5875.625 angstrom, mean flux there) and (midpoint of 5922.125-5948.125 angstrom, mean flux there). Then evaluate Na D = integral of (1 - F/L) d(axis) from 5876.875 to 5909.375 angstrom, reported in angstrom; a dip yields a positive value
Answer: 4.5 angstrom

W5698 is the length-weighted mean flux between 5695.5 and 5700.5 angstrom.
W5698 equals 6.97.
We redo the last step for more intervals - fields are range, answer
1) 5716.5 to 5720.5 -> 7.59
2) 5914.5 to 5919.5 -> 7.26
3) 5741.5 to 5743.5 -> 7.67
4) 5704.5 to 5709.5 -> 6.48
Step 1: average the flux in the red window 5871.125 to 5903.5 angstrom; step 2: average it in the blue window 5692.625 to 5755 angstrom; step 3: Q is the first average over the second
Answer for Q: 0.9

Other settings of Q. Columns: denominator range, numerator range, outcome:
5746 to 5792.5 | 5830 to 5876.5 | 1.01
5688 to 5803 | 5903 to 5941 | 1.01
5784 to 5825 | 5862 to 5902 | 0.89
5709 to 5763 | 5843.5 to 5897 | 0.93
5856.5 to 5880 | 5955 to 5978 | 1.03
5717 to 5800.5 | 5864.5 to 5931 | 0.93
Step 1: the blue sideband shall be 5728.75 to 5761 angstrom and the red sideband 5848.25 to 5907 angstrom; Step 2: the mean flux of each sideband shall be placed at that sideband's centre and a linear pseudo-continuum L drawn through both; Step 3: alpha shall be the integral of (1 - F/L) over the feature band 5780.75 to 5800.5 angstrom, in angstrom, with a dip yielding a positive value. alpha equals 0.76 angstrom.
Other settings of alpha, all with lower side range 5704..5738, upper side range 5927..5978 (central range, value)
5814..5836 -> -0.6 angstrom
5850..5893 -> 2.6 angstrom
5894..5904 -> 1.2 angstrom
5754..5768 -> -0.8 angstrom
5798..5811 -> -0.8 angstrom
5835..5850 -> -0.5 angstrom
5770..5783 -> 0.1 angstrom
